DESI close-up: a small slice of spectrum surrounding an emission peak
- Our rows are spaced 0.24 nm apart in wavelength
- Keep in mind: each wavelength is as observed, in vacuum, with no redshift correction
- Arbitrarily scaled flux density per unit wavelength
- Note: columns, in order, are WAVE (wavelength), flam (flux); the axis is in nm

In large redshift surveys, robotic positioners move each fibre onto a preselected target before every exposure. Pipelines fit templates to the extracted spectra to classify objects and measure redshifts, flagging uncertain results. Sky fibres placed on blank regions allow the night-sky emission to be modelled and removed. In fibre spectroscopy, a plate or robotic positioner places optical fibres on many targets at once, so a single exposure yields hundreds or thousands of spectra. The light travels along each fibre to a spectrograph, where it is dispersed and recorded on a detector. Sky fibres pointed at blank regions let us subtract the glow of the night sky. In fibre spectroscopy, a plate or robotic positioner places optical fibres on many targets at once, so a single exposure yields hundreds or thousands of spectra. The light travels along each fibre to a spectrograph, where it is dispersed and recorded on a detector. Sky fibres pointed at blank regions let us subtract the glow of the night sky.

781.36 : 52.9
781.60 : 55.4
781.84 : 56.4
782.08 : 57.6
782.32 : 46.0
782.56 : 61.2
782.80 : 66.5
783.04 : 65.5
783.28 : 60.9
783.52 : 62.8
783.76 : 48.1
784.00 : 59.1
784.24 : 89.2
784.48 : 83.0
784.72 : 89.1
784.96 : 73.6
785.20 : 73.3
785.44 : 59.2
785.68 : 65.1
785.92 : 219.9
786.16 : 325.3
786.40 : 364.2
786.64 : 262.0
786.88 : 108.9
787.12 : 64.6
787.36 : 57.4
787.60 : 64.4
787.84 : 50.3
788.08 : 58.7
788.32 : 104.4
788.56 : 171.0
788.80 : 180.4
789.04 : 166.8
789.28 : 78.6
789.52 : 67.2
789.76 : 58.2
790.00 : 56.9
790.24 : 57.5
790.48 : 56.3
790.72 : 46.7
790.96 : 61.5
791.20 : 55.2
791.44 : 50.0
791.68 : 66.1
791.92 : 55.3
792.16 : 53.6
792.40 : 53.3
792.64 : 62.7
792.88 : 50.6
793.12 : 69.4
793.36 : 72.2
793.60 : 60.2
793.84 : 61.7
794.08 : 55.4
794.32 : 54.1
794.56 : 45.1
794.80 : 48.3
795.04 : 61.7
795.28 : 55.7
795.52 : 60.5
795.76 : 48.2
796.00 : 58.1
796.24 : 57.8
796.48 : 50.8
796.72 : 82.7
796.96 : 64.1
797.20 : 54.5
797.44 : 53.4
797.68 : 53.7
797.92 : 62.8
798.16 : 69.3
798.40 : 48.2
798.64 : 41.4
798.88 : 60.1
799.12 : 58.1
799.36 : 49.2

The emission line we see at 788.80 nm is [N II] 6583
